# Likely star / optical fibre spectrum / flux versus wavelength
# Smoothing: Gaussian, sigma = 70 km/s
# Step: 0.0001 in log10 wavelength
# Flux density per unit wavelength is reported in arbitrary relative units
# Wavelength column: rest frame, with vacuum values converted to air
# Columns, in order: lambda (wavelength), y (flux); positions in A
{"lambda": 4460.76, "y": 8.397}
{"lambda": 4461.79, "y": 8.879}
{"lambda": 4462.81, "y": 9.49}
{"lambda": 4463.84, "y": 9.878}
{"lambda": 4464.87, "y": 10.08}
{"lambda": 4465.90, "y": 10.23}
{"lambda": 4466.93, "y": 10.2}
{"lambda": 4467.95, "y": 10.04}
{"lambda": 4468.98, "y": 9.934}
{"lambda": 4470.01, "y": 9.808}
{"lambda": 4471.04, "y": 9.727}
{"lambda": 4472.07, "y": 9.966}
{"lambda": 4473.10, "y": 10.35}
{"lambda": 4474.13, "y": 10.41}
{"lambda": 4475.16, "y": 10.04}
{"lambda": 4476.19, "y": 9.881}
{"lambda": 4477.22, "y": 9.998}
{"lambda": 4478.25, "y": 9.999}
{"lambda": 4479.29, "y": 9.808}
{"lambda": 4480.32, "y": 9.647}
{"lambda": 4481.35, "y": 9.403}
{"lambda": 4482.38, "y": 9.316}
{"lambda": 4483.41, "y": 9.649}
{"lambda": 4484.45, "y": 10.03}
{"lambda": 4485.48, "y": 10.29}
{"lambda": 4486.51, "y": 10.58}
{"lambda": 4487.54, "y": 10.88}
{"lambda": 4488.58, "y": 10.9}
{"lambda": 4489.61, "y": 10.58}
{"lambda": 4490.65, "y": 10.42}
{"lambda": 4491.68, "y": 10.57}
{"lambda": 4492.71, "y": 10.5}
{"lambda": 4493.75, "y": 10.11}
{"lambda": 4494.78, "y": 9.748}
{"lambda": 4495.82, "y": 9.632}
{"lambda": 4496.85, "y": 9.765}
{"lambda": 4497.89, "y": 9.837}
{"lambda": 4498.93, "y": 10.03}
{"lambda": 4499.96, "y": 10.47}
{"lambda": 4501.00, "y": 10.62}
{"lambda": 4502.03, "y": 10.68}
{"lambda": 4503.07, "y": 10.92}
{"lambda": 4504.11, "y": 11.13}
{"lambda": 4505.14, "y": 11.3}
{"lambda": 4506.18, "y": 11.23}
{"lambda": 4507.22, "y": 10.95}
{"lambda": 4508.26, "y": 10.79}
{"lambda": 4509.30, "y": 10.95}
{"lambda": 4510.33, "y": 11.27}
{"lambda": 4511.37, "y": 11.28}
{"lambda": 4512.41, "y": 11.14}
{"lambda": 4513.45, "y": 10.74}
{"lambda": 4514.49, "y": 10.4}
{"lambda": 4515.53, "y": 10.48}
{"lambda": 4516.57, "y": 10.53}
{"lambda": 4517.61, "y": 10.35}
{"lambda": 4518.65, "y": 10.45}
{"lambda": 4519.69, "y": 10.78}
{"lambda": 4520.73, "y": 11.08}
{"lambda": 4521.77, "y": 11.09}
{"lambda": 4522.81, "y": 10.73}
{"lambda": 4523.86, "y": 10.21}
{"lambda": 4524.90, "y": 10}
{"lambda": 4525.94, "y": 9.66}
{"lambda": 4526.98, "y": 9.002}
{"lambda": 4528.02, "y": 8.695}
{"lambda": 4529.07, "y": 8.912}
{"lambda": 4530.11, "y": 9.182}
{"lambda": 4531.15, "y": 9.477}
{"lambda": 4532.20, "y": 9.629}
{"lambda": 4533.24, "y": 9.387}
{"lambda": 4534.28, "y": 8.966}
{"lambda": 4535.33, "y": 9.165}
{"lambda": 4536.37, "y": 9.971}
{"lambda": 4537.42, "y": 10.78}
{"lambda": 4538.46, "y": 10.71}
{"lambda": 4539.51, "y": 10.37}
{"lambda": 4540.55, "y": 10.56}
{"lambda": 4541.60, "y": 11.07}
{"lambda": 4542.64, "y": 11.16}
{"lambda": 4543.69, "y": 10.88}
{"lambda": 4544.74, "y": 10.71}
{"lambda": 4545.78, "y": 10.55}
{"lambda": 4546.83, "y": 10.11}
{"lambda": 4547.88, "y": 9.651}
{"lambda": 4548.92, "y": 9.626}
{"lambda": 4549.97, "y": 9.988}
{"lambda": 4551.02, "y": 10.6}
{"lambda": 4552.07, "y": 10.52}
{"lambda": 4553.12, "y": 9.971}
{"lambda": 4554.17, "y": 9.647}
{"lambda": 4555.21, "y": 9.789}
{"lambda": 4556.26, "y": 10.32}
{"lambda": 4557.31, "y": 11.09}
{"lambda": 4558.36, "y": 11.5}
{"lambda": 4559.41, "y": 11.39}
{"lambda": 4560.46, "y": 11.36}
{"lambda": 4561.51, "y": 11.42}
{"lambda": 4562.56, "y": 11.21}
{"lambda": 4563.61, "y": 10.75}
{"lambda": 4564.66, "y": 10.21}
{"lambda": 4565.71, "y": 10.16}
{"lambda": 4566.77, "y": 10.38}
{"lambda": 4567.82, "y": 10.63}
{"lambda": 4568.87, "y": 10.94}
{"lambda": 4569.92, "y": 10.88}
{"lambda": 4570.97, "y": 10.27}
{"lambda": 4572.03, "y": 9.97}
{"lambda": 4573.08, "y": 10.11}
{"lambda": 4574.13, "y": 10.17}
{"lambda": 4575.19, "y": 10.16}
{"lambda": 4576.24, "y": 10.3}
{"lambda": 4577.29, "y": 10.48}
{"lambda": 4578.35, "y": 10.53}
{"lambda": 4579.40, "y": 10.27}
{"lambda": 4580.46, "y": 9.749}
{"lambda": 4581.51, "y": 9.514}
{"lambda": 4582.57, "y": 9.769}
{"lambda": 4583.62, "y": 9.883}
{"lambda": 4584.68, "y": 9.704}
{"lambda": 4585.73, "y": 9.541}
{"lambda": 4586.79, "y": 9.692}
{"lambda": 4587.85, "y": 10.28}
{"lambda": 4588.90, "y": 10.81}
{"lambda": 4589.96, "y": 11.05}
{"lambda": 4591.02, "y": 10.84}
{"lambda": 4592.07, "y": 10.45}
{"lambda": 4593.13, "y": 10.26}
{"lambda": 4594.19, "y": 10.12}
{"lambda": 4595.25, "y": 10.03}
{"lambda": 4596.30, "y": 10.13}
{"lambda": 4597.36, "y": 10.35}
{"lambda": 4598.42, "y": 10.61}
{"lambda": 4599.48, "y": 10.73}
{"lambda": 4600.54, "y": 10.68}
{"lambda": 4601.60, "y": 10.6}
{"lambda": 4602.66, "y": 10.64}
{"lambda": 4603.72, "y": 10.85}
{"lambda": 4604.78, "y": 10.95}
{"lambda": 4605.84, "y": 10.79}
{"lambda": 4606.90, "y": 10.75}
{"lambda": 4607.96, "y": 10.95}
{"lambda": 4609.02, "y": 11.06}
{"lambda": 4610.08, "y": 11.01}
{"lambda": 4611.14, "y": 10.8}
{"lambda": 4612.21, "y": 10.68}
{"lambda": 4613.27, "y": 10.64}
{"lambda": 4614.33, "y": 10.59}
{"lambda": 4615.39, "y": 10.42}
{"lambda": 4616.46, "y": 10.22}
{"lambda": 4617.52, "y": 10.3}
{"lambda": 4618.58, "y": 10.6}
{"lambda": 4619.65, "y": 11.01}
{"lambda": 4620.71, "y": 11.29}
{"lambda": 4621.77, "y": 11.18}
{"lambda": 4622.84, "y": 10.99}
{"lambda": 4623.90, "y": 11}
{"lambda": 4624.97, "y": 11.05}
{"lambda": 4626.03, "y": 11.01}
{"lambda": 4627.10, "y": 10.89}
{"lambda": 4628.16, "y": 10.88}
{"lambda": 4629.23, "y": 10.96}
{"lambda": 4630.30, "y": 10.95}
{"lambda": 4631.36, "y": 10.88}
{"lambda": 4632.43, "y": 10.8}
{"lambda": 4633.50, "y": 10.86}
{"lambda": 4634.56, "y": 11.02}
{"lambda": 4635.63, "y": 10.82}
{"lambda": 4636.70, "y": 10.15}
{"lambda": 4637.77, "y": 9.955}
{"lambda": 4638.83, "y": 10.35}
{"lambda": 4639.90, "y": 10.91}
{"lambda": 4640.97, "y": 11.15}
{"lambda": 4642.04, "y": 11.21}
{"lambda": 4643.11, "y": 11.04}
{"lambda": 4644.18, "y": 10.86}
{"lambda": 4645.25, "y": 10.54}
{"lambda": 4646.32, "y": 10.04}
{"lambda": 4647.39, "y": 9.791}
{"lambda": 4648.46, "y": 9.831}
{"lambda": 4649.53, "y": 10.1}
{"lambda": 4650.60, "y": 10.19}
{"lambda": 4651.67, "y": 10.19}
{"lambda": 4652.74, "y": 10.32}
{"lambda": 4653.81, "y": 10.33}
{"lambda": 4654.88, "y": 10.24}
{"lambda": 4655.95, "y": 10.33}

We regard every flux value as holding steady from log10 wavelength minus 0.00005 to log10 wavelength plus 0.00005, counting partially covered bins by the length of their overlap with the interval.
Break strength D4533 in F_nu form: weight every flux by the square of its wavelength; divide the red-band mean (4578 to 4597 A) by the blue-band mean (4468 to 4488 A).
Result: 1.07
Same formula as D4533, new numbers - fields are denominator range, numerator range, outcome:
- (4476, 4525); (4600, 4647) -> 1.09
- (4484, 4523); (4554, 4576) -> 1.03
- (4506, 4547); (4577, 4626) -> 1.05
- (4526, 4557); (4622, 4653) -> 1.11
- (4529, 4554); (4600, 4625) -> 1.10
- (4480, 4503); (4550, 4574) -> 1.07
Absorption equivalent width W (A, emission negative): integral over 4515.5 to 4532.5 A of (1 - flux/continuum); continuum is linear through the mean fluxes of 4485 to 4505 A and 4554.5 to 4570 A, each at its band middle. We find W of 0.92 A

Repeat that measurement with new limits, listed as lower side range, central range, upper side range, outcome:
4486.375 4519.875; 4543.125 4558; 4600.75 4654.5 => 0.52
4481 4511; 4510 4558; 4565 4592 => 0.56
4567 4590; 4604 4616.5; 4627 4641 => -0.30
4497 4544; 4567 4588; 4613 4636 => 0.95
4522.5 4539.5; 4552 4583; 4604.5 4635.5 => -0.94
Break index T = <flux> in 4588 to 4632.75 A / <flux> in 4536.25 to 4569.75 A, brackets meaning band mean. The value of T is 1.01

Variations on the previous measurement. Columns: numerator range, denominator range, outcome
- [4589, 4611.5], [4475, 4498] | 1.06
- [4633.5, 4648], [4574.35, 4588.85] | 1.06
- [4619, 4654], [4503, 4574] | 1.03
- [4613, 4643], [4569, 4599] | 1.06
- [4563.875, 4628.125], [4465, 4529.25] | 1.02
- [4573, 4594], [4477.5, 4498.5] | 1.01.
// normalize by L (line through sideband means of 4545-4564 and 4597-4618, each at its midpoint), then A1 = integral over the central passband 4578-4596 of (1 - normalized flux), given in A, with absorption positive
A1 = 0.82 A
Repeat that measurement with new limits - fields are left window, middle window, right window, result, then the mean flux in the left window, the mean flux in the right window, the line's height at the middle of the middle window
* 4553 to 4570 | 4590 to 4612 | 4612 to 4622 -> 0.1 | 10.7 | 10.7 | 10.7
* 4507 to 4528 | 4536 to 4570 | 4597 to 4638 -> 0.2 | 10.5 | 10.8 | 10.6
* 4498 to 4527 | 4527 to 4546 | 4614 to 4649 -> 1.3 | 10.7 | 10.7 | 10.7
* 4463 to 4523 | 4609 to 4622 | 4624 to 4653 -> -0.2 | 10.4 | 10.6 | 10.6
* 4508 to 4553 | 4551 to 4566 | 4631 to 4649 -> -0.5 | 10.3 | 10.6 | 10.3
